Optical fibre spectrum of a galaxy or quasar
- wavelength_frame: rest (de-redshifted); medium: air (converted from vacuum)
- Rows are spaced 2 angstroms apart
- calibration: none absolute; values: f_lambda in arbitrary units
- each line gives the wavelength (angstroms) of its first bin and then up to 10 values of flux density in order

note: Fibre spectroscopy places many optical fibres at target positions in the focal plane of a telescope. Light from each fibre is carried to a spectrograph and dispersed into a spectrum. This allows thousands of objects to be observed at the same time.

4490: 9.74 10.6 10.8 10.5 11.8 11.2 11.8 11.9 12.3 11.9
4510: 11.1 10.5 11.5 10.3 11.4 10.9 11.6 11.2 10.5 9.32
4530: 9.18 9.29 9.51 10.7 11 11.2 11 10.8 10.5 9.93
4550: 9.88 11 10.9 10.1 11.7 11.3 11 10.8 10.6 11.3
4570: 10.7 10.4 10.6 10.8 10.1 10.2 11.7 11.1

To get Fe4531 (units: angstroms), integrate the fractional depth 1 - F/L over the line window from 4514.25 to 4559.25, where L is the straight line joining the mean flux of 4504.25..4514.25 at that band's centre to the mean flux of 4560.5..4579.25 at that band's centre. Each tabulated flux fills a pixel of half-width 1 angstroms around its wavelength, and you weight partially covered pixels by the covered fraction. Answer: 2.31 angstroms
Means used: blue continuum 11.5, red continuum 10.7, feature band 10.6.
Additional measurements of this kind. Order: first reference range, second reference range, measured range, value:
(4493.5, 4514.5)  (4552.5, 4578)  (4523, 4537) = 1.5 angstroms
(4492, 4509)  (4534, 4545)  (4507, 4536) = 1.4 angstroms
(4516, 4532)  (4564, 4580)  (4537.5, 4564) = -0.6 angstroms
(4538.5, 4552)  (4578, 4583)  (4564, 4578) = 0.1 angstroms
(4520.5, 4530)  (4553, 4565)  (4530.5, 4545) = 0.3 angstroms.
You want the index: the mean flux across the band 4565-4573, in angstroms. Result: 10.8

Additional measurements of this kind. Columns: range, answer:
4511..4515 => 11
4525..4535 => 9.56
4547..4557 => 10.4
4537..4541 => 11.1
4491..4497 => 10.6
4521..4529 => 10.7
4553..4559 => 10.9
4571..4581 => 10.4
